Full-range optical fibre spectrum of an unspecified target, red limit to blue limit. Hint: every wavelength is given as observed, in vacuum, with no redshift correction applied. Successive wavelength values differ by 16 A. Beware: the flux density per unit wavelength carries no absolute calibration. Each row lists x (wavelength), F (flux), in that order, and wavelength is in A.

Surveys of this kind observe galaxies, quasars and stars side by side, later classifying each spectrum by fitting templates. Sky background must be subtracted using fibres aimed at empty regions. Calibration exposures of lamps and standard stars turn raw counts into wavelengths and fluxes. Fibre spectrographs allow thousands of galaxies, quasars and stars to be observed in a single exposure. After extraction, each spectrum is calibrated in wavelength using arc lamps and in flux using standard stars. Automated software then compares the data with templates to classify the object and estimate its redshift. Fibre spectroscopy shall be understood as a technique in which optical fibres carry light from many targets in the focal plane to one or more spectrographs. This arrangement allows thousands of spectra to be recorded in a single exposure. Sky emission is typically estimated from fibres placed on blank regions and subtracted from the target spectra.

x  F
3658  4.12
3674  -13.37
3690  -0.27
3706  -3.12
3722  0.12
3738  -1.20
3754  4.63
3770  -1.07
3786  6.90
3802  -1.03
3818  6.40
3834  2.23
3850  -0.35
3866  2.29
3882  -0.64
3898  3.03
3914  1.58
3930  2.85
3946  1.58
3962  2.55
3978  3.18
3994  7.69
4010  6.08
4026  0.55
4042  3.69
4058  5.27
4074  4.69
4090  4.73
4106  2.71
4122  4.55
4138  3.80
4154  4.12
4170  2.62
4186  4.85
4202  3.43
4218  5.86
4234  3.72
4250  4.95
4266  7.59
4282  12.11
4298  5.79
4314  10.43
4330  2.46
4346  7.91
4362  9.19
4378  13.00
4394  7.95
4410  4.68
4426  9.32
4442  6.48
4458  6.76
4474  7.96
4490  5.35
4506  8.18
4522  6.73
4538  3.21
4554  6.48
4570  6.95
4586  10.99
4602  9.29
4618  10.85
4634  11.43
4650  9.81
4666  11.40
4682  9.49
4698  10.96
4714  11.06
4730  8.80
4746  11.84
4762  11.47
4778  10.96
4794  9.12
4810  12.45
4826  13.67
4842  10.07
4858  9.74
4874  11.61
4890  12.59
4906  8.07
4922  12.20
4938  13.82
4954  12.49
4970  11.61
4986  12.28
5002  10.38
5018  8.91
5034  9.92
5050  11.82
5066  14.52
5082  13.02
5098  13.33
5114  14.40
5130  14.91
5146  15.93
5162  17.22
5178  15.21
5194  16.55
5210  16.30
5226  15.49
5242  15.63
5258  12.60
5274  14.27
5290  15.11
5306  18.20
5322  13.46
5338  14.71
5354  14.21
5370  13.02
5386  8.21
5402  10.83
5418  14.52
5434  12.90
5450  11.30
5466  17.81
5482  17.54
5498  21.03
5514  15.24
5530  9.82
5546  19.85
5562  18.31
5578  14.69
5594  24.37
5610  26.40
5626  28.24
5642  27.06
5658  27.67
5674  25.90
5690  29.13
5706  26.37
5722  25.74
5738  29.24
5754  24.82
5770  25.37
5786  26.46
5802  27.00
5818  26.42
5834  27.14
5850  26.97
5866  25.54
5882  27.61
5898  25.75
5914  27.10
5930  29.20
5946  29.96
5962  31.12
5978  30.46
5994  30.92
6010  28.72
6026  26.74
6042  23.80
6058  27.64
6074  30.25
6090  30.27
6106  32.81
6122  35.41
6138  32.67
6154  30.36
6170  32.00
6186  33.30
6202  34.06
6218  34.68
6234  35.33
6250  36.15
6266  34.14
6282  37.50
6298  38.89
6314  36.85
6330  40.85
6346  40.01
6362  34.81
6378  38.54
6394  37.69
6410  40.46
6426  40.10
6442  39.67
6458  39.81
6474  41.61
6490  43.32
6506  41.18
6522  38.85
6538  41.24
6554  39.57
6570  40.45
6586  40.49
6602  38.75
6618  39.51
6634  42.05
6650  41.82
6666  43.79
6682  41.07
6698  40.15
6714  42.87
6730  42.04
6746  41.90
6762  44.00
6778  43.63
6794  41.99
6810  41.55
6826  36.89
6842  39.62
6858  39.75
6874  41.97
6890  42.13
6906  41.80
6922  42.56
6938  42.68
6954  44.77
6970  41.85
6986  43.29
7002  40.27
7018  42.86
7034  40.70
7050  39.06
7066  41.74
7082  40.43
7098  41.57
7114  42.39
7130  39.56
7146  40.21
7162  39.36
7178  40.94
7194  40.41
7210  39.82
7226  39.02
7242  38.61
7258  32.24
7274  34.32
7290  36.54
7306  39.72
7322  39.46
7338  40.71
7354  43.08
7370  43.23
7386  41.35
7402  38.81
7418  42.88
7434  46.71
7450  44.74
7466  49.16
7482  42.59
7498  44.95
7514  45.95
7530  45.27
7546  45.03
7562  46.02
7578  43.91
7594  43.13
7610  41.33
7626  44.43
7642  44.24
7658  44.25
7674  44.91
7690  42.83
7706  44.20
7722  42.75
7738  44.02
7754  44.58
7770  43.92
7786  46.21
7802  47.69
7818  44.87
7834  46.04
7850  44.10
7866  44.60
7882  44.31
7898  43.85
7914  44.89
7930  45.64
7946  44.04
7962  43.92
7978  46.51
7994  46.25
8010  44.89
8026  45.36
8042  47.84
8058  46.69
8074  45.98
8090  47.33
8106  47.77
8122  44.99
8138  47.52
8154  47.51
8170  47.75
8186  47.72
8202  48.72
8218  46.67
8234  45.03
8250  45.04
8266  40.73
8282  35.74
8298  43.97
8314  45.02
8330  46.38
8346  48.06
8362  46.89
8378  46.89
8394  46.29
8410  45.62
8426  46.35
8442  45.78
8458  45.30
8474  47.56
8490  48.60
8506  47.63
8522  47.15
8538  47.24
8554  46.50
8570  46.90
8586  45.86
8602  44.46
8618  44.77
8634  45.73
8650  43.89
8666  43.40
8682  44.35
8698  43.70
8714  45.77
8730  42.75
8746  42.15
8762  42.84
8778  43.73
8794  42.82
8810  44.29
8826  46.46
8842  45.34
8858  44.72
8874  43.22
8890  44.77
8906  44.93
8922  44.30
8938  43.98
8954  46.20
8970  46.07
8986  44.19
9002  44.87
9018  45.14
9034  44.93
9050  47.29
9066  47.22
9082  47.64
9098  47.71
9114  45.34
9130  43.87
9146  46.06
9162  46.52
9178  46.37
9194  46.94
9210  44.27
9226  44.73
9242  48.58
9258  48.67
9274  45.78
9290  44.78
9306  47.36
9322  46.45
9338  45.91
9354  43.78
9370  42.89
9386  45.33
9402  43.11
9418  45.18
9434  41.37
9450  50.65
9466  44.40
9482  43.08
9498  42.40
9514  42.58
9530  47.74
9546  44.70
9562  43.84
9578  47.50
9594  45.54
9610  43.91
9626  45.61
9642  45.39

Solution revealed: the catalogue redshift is 0.40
